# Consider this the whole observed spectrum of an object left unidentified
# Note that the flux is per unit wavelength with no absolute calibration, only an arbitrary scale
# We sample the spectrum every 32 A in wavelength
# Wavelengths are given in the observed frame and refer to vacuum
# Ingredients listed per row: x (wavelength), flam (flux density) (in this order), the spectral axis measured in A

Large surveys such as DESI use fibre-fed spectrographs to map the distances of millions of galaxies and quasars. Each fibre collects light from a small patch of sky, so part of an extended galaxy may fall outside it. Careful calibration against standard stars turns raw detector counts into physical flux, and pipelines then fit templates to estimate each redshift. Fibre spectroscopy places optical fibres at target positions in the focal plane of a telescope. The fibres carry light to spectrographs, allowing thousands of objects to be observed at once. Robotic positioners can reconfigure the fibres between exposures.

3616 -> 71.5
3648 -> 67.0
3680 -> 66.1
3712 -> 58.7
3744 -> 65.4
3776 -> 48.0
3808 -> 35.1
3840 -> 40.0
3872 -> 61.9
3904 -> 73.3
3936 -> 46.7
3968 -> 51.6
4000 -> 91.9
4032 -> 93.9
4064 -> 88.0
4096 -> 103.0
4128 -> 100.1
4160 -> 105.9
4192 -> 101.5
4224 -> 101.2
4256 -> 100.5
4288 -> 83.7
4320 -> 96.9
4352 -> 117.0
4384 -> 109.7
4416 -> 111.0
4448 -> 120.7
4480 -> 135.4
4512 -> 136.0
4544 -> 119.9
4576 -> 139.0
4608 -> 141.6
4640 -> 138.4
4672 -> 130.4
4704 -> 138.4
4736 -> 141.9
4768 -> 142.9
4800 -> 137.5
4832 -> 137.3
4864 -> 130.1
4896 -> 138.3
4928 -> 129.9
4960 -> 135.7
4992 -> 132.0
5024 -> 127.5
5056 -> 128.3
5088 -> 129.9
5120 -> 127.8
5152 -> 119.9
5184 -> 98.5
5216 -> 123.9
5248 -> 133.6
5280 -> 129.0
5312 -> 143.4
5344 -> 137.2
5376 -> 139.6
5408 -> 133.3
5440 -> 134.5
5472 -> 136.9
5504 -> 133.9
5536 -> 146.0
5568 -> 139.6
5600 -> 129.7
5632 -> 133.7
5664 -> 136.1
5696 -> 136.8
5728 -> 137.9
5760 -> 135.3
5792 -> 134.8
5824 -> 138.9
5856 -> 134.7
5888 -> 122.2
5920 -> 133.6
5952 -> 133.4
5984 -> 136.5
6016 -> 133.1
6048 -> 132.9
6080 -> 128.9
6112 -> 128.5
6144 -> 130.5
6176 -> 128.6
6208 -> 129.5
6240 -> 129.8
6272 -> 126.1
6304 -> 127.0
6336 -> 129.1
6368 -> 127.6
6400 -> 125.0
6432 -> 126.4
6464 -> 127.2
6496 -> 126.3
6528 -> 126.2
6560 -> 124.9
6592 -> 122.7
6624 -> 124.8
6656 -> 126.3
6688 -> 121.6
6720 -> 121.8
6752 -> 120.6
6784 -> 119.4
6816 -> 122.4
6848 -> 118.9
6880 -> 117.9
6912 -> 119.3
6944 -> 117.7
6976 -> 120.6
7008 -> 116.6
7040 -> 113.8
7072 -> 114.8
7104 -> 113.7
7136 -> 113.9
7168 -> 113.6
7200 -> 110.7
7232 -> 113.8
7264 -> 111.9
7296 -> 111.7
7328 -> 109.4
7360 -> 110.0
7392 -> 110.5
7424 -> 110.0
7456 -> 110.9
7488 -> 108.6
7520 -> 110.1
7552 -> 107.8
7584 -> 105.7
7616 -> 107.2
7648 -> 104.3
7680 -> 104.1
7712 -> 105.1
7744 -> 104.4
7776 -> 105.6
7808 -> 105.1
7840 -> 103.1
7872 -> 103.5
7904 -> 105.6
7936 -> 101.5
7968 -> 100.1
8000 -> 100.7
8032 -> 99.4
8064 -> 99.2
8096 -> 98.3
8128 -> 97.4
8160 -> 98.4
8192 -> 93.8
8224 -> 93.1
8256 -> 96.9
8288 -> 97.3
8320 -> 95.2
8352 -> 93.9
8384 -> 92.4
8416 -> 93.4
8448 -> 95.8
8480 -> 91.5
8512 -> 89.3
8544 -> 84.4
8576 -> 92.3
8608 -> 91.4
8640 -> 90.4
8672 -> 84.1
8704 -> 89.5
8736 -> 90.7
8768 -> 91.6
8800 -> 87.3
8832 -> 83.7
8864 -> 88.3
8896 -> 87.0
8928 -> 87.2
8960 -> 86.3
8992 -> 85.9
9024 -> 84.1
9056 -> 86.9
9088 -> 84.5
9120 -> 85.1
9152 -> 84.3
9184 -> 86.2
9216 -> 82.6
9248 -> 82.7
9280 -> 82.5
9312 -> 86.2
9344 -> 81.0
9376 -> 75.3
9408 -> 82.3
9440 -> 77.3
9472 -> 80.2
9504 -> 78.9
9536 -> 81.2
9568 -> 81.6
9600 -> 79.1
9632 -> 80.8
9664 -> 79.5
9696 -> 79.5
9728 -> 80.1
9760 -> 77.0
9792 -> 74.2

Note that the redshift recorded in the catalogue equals 0.000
